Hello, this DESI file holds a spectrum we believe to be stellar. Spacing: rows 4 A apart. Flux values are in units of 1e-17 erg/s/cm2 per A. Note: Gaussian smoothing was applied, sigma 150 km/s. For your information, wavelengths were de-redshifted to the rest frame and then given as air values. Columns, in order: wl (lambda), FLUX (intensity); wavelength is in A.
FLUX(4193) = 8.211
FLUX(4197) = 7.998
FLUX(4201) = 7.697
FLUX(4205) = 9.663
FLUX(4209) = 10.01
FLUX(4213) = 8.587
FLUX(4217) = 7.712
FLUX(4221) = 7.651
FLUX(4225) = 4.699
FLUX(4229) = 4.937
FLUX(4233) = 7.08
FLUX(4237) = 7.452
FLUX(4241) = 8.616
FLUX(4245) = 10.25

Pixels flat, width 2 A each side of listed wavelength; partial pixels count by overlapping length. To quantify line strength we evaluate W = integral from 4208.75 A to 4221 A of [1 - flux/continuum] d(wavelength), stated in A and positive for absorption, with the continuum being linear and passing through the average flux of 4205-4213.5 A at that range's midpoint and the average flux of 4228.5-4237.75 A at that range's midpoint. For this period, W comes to 0.6 A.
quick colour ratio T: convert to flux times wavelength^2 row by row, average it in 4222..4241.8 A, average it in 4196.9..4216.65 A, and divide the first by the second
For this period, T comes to 0.7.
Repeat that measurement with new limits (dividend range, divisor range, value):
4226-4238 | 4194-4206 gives 0.76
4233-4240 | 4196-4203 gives 0.98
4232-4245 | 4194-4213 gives 0.94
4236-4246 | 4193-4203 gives 1.13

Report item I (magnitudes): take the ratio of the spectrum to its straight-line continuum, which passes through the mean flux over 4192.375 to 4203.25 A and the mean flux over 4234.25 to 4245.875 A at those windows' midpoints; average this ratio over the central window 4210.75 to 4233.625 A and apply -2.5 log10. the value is 0.21 mag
